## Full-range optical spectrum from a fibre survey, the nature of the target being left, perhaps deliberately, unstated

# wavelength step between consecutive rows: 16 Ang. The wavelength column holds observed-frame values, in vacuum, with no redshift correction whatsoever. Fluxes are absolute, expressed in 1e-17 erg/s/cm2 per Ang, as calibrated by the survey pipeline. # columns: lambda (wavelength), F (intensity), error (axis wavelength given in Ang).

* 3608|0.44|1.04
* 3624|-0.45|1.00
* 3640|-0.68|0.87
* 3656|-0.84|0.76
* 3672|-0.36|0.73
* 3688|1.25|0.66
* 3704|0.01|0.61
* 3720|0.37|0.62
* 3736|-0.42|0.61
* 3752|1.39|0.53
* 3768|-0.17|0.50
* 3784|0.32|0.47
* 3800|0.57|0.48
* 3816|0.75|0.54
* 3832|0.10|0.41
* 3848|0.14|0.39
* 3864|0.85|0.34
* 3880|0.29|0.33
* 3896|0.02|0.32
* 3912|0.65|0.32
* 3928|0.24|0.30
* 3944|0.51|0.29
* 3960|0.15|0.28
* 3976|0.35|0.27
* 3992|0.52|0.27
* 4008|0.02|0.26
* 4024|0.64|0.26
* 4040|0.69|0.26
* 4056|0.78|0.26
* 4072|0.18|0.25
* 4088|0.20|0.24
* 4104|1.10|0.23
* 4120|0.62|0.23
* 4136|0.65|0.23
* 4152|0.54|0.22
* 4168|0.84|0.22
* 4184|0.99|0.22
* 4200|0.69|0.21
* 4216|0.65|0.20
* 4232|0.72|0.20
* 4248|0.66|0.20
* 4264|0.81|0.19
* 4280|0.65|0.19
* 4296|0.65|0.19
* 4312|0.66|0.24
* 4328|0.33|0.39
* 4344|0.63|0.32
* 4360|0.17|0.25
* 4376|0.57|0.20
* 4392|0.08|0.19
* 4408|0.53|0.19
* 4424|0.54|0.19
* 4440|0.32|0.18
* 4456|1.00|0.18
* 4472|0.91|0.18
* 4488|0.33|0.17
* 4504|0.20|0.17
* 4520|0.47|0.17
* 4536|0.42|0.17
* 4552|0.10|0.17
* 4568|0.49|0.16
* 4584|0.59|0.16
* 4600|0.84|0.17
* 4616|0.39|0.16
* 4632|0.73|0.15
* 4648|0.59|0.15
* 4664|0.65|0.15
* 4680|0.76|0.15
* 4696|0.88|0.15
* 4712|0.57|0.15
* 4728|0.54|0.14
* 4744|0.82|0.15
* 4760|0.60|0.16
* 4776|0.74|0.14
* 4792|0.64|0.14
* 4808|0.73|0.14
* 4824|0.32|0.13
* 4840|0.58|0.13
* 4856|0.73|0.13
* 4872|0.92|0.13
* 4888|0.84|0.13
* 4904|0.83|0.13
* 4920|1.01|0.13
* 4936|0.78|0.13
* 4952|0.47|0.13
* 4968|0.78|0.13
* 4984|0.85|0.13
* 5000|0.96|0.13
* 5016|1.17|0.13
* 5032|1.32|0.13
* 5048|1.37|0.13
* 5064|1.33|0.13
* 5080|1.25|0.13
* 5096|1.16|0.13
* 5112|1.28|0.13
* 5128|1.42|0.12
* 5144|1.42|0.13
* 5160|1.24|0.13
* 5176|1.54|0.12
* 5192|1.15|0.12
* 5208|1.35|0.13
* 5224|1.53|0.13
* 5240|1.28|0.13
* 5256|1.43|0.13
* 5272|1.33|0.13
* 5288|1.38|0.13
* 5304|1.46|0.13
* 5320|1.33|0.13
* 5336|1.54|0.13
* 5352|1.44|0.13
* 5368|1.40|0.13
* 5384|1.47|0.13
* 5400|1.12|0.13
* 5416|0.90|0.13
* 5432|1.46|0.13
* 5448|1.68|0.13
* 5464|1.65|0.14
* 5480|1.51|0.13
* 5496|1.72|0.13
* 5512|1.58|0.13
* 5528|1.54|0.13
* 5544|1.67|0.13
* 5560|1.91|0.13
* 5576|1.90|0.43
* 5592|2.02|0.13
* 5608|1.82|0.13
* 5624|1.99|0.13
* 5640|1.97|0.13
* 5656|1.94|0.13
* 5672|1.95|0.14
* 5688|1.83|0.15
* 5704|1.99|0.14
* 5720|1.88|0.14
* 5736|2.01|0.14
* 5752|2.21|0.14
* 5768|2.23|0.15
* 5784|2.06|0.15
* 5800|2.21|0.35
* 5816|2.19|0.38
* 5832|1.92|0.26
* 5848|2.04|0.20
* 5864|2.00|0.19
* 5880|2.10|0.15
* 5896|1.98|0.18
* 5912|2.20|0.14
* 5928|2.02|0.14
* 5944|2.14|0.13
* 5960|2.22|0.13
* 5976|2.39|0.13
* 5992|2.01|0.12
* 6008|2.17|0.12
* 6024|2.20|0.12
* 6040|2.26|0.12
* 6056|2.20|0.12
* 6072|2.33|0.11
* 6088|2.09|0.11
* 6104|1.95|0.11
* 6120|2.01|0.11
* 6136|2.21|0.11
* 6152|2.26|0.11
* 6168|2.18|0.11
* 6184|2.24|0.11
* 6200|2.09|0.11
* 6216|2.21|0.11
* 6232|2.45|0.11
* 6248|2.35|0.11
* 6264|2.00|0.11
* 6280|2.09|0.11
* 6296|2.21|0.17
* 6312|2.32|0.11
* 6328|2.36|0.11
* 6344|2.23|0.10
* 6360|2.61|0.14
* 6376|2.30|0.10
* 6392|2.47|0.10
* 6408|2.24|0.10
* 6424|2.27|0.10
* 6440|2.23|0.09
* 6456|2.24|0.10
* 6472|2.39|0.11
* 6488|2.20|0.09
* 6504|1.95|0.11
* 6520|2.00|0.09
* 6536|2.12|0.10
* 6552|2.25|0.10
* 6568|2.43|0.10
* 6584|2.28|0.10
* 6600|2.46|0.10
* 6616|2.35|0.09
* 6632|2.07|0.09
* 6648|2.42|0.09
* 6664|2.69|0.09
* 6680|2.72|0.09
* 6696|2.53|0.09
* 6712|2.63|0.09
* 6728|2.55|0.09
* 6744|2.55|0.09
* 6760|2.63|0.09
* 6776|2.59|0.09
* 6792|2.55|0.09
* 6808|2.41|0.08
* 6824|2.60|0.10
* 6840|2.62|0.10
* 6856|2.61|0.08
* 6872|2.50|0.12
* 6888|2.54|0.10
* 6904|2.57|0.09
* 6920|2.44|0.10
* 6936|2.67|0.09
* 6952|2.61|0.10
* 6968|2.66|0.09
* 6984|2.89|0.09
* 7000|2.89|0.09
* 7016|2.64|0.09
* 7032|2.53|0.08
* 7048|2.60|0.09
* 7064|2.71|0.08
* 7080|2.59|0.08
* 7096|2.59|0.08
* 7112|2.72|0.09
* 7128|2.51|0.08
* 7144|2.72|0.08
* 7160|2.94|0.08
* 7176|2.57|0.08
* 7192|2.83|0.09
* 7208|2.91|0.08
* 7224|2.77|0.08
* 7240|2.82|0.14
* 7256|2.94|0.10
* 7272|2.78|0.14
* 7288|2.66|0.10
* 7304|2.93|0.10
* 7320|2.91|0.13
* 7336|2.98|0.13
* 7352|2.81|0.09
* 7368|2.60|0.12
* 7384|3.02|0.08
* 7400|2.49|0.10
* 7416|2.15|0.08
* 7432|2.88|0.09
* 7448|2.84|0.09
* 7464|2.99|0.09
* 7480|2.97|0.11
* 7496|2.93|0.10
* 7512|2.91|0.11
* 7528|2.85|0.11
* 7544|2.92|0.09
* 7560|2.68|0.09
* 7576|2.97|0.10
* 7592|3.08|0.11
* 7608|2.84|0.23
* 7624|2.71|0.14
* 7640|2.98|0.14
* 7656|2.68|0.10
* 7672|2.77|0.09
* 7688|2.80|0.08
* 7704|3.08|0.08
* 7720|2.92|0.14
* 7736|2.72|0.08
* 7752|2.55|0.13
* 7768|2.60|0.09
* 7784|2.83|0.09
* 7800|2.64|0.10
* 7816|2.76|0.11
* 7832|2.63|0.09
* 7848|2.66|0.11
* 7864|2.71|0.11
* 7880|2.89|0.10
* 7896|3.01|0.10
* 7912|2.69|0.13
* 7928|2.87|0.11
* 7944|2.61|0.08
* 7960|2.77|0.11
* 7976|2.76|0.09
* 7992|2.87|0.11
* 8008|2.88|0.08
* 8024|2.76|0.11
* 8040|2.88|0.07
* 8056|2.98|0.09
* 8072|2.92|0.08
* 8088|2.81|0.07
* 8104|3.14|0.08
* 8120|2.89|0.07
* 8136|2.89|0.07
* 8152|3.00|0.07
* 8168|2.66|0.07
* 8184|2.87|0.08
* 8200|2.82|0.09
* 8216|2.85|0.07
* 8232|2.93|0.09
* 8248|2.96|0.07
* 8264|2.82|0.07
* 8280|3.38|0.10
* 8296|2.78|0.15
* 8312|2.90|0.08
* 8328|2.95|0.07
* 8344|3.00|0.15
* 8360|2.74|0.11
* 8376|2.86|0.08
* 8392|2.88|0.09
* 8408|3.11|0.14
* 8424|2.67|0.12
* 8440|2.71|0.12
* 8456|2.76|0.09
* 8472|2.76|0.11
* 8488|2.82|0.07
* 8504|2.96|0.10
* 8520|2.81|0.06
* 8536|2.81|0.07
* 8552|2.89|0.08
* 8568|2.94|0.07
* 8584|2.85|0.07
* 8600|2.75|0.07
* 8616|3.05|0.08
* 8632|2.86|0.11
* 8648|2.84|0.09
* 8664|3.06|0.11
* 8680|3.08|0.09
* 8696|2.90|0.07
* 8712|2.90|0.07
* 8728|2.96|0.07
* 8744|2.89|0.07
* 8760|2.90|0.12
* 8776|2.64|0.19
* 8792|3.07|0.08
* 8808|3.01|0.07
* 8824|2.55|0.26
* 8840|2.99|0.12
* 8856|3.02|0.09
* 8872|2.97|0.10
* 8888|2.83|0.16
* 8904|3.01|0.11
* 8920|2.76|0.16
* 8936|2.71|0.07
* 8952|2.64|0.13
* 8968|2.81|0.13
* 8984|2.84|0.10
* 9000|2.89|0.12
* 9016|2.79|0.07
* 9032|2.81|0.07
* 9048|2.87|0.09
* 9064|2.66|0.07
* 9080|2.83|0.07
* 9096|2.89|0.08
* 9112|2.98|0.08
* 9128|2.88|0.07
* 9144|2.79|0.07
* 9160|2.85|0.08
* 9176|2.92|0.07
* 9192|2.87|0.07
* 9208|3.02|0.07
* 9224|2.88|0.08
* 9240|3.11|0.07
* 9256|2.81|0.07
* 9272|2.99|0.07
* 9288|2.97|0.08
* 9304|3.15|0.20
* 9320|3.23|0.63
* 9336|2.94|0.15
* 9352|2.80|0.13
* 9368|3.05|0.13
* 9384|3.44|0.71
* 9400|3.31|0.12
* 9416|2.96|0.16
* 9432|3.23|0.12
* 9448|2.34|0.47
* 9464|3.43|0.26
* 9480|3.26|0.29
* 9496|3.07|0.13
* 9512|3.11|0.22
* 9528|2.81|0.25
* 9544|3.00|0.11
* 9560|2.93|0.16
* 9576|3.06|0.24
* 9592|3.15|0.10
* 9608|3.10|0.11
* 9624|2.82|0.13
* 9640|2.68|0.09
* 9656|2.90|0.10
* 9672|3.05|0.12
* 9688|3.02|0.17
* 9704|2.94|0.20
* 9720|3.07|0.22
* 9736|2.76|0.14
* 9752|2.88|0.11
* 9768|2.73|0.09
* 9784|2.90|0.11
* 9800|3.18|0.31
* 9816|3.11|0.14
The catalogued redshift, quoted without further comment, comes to 0.26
